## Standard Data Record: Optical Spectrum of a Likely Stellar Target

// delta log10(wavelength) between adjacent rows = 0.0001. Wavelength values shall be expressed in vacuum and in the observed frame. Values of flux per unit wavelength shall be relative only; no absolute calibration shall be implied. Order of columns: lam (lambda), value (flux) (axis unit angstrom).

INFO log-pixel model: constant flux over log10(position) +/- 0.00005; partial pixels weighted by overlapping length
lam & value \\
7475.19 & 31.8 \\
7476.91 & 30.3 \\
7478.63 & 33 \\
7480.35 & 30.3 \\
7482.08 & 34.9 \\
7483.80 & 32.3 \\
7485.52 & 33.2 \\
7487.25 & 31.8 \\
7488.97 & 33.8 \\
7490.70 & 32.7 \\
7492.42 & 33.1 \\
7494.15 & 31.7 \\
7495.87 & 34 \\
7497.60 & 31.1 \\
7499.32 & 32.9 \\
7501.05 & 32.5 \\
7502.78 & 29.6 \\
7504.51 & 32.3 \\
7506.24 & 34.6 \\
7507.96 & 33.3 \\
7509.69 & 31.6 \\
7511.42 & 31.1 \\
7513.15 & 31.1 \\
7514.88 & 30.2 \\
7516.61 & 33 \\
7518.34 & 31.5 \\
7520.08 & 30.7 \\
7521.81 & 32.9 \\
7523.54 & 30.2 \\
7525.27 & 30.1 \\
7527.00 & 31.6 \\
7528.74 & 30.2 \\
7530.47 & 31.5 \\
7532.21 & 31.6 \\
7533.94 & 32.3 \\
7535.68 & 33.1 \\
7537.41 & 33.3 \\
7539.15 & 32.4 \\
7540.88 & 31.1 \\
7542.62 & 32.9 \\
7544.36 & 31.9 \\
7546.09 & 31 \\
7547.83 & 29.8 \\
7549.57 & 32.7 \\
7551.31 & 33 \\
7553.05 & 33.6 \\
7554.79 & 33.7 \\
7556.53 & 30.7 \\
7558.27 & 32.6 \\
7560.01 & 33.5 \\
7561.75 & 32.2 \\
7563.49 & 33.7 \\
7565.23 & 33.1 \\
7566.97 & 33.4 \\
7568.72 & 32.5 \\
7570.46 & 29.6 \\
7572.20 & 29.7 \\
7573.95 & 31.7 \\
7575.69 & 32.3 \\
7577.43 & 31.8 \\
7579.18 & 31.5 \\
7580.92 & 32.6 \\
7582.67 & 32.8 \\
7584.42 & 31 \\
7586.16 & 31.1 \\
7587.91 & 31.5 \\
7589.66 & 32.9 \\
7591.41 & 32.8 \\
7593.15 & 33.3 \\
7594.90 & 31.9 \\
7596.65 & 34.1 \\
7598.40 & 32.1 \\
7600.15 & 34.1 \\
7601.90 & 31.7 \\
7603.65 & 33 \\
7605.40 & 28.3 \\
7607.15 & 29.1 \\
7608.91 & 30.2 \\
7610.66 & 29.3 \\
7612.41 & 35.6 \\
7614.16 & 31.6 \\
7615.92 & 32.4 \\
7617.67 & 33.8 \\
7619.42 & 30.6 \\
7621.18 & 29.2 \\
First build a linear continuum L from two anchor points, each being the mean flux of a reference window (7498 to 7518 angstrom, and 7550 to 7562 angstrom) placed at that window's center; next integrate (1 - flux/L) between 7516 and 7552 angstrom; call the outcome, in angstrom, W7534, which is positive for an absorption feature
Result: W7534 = 0.8 angstrom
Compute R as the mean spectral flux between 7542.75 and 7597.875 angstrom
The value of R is 32.2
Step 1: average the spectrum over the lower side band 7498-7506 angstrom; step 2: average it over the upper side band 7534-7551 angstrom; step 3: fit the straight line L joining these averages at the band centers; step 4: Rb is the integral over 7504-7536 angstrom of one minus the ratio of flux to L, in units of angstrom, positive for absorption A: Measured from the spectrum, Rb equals 0.3 angstrom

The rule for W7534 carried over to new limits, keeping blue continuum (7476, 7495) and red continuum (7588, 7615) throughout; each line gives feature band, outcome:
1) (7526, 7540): 0.1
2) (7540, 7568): -0.2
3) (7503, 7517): 0.2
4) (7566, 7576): 0.2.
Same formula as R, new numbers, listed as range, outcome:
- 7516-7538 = 31.7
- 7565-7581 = 31.7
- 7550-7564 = 32.8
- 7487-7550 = 31.9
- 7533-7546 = 32.4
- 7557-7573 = 32.2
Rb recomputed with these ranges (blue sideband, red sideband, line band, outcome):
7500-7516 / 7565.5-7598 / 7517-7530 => 0.3 angstrom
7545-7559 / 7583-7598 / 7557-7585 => 0.1 angstrom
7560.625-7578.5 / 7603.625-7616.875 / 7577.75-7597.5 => -0.4 angstrom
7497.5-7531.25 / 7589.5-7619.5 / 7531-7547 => -0.2 angstrom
